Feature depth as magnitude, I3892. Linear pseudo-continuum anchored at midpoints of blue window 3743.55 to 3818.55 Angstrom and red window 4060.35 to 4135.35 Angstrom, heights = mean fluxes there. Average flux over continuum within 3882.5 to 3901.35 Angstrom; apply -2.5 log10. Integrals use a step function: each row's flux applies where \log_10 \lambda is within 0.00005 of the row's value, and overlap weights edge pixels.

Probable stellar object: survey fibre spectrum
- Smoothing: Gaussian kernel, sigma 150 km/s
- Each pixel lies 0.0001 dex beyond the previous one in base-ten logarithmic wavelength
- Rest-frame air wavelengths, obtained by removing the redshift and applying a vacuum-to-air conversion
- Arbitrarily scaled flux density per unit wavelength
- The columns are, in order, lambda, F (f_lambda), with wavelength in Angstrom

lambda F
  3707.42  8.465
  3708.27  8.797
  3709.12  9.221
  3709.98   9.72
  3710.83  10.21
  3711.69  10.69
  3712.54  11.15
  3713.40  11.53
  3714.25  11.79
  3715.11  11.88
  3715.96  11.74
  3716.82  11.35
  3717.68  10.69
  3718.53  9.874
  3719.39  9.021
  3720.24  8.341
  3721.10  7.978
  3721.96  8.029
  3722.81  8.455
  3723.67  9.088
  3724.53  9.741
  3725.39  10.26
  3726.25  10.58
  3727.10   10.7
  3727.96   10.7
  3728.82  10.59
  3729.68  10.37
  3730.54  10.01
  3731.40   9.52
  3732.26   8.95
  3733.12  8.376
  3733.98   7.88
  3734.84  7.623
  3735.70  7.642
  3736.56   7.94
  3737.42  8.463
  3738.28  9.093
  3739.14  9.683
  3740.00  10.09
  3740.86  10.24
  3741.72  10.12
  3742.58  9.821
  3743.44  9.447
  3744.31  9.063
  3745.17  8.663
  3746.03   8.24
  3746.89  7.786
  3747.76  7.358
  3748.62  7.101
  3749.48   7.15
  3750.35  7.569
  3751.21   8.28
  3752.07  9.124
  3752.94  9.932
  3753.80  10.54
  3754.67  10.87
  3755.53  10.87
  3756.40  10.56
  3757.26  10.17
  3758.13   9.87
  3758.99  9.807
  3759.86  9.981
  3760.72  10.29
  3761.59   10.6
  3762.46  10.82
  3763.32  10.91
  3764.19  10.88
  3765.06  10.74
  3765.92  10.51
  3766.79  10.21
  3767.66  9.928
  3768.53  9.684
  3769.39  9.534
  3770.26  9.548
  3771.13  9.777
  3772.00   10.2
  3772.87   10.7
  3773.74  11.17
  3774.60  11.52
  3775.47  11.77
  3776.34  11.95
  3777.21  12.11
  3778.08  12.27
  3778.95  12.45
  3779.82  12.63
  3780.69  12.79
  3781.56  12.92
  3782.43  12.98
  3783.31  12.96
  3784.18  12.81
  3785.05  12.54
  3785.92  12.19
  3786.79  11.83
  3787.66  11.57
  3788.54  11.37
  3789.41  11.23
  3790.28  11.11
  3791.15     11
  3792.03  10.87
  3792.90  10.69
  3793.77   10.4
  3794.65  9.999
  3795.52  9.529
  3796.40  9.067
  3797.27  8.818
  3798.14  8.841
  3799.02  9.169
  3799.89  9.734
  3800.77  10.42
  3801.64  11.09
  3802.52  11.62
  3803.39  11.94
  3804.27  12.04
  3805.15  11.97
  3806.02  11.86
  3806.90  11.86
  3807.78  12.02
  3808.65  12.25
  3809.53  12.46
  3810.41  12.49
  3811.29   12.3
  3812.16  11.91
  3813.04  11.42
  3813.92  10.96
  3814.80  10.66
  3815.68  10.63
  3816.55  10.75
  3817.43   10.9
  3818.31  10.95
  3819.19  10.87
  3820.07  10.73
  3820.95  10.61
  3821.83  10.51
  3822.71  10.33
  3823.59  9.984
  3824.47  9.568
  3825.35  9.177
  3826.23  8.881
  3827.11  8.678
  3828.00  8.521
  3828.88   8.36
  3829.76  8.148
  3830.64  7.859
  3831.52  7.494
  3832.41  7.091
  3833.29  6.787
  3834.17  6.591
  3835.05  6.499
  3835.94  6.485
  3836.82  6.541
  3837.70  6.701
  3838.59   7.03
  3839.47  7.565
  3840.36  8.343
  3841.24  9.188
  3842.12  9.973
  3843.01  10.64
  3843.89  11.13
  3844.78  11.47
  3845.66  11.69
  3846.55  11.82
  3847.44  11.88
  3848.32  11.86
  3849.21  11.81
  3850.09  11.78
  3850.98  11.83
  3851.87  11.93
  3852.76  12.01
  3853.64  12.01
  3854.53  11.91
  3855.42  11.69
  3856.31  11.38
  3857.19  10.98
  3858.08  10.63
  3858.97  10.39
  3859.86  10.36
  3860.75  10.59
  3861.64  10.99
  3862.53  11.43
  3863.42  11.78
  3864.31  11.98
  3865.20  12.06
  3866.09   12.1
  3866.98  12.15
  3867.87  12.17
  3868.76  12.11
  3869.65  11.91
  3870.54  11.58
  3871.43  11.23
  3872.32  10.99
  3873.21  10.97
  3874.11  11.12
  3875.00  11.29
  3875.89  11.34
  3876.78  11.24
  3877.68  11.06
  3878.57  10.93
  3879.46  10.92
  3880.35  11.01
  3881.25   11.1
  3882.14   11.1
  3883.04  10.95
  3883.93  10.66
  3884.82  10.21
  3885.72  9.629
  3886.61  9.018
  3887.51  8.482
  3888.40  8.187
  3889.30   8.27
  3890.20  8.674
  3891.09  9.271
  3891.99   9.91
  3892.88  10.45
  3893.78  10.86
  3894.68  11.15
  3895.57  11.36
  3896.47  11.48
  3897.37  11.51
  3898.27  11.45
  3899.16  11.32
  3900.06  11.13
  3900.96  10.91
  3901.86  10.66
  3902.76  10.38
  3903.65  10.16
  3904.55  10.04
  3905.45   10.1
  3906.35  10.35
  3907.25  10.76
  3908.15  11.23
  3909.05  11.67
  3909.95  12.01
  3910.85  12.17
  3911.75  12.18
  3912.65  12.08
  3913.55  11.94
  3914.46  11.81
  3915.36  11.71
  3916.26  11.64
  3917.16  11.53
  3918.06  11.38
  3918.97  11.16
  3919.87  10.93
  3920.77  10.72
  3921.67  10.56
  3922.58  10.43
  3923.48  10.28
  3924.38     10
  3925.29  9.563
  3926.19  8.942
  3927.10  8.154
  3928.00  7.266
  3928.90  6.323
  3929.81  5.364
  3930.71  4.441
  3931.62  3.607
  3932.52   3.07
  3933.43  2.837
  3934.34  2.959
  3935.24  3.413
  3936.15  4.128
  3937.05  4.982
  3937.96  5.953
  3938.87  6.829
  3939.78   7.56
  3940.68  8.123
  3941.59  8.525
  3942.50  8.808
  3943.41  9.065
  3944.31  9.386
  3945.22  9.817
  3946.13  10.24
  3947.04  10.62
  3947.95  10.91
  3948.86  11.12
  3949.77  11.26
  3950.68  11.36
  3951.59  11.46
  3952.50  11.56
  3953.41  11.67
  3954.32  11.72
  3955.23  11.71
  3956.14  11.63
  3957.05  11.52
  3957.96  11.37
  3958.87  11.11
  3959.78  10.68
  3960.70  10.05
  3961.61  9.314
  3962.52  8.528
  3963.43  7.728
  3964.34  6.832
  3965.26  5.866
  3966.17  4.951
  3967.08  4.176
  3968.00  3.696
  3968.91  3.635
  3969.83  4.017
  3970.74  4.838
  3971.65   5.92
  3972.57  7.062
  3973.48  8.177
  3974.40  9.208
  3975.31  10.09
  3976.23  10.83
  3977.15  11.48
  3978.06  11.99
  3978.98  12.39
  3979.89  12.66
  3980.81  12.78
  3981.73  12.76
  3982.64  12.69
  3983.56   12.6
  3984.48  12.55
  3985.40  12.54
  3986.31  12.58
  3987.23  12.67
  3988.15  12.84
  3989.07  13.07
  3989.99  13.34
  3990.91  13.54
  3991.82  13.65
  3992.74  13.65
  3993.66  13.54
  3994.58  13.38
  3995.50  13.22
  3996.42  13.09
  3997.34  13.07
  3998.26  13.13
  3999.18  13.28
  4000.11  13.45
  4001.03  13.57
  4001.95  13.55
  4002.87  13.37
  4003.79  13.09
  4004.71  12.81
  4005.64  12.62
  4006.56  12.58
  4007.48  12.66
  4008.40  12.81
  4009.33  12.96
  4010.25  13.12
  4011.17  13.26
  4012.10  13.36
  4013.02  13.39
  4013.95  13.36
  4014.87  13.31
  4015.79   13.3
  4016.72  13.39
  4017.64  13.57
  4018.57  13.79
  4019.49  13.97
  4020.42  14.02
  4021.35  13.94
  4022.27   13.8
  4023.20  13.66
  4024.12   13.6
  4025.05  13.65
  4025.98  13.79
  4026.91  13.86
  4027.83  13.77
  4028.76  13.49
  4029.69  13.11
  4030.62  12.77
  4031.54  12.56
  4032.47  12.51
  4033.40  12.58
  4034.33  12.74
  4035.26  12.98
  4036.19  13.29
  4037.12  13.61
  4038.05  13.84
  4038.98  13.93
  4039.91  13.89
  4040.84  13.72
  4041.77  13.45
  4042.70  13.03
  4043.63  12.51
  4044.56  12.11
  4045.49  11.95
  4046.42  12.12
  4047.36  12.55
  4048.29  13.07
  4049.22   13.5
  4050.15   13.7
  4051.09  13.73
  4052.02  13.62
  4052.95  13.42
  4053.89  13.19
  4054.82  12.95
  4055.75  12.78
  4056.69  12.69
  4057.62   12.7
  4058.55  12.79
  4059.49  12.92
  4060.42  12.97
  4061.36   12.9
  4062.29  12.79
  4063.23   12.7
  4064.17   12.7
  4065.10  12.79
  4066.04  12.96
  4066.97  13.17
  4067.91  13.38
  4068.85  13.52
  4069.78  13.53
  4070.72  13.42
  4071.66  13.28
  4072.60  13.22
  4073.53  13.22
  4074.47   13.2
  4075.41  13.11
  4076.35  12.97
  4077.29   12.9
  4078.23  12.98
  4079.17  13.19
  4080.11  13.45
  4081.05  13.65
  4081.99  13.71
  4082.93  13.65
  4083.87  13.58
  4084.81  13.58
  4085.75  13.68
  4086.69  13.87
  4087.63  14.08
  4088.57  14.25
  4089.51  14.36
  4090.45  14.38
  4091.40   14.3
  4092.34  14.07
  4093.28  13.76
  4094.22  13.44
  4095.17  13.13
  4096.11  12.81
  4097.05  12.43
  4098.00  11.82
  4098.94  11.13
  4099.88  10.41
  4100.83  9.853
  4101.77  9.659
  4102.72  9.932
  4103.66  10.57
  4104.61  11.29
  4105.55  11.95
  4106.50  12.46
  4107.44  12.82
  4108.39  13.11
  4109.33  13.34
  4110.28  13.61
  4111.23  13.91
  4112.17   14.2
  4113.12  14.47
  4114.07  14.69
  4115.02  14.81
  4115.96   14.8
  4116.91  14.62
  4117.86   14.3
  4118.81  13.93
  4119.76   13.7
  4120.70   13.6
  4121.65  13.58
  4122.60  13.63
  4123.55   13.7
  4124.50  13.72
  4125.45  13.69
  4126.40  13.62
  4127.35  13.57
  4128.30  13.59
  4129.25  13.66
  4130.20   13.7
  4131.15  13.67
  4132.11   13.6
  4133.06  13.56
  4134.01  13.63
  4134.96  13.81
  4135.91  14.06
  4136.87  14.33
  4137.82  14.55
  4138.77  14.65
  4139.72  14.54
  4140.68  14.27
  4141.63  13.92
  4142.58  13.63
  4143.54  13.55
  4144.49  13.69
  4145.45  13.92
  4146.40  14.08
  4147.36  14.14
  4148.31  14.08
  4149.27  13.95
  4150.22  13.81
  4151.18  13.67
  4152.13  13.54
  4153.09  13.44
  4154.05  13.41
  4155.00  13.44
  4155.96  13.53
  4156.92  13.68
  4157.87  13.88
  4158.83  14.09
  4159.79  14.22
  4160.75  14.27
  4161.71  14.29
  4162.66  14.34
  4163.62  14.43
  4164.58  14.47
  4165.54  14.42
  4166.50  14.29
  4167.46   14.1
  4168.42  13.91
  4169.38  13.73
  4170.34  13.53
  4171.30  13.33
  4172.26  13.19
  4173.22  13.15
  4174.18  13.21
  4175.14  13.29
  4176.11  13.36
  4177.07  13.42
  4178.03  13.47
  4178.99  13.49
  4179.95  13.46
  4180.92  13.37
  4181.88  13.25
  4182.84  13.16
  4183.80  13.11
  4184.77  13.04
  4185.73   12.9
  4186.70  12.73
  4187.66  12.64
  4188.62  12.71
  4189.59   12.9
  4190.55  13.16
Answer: 0.13 mag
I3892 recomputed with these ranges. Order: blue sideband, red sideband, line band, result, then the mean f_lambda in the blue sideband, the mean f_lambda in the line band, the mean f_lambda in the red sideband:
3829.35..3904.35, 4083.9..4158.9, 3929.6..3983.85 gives 0.32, 10.4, 8.56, 13.5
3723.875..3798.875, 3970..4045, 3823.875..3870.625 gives 0.10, 10.2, 10.1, 12.7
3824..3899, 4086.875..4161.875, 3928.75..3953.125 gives 0.43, 10.3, 7.59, 13.5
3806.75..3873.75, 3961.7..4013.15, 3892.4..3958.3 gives 0.12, 10.4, 9.68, 11.1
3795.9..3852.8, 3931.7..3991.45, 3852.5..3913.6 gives -0.13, 10.1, 11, 9.25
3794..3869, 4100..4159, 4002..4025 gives -0.09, 10.4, 13.3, 13.5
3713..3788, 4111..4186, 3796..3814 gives -0.05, 10.2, 11.2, 13.8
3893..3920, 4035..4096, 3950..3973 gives 0.36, 11.2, 8.52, 13.3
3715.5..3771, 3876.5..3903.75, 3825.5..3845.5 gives 0.22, 9.52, 8.25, 10.4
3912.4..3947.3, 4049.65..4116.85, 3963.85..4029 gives -0.13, 8.32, 11.8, 13.1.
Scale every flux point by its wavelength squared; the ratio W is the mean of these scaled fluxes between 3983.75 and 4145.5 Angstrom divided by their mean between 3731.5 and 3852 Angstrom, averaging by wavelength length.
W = 1.5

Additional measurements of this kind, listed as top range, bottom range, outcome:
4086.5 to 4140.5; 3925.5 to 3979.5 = 1.77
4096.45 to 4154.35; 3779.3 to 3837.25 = 1.50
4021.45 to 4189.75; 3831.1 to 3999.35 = 1.46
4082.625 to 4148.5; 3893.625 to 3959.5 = 1.53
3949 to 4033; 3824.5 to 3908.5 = 1.21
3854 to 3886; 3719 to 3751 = 1.35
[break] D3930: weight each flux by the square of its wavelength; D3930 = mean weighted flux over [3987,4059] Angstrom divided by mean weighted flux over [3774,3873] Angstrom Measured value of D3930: 1.36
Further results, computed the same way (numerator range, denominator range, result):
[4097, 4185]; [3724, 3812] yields 1.56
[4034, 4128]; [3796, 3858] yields 1.47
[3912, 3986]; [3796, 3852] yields 0.96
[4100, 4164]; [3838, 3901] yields 1.43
